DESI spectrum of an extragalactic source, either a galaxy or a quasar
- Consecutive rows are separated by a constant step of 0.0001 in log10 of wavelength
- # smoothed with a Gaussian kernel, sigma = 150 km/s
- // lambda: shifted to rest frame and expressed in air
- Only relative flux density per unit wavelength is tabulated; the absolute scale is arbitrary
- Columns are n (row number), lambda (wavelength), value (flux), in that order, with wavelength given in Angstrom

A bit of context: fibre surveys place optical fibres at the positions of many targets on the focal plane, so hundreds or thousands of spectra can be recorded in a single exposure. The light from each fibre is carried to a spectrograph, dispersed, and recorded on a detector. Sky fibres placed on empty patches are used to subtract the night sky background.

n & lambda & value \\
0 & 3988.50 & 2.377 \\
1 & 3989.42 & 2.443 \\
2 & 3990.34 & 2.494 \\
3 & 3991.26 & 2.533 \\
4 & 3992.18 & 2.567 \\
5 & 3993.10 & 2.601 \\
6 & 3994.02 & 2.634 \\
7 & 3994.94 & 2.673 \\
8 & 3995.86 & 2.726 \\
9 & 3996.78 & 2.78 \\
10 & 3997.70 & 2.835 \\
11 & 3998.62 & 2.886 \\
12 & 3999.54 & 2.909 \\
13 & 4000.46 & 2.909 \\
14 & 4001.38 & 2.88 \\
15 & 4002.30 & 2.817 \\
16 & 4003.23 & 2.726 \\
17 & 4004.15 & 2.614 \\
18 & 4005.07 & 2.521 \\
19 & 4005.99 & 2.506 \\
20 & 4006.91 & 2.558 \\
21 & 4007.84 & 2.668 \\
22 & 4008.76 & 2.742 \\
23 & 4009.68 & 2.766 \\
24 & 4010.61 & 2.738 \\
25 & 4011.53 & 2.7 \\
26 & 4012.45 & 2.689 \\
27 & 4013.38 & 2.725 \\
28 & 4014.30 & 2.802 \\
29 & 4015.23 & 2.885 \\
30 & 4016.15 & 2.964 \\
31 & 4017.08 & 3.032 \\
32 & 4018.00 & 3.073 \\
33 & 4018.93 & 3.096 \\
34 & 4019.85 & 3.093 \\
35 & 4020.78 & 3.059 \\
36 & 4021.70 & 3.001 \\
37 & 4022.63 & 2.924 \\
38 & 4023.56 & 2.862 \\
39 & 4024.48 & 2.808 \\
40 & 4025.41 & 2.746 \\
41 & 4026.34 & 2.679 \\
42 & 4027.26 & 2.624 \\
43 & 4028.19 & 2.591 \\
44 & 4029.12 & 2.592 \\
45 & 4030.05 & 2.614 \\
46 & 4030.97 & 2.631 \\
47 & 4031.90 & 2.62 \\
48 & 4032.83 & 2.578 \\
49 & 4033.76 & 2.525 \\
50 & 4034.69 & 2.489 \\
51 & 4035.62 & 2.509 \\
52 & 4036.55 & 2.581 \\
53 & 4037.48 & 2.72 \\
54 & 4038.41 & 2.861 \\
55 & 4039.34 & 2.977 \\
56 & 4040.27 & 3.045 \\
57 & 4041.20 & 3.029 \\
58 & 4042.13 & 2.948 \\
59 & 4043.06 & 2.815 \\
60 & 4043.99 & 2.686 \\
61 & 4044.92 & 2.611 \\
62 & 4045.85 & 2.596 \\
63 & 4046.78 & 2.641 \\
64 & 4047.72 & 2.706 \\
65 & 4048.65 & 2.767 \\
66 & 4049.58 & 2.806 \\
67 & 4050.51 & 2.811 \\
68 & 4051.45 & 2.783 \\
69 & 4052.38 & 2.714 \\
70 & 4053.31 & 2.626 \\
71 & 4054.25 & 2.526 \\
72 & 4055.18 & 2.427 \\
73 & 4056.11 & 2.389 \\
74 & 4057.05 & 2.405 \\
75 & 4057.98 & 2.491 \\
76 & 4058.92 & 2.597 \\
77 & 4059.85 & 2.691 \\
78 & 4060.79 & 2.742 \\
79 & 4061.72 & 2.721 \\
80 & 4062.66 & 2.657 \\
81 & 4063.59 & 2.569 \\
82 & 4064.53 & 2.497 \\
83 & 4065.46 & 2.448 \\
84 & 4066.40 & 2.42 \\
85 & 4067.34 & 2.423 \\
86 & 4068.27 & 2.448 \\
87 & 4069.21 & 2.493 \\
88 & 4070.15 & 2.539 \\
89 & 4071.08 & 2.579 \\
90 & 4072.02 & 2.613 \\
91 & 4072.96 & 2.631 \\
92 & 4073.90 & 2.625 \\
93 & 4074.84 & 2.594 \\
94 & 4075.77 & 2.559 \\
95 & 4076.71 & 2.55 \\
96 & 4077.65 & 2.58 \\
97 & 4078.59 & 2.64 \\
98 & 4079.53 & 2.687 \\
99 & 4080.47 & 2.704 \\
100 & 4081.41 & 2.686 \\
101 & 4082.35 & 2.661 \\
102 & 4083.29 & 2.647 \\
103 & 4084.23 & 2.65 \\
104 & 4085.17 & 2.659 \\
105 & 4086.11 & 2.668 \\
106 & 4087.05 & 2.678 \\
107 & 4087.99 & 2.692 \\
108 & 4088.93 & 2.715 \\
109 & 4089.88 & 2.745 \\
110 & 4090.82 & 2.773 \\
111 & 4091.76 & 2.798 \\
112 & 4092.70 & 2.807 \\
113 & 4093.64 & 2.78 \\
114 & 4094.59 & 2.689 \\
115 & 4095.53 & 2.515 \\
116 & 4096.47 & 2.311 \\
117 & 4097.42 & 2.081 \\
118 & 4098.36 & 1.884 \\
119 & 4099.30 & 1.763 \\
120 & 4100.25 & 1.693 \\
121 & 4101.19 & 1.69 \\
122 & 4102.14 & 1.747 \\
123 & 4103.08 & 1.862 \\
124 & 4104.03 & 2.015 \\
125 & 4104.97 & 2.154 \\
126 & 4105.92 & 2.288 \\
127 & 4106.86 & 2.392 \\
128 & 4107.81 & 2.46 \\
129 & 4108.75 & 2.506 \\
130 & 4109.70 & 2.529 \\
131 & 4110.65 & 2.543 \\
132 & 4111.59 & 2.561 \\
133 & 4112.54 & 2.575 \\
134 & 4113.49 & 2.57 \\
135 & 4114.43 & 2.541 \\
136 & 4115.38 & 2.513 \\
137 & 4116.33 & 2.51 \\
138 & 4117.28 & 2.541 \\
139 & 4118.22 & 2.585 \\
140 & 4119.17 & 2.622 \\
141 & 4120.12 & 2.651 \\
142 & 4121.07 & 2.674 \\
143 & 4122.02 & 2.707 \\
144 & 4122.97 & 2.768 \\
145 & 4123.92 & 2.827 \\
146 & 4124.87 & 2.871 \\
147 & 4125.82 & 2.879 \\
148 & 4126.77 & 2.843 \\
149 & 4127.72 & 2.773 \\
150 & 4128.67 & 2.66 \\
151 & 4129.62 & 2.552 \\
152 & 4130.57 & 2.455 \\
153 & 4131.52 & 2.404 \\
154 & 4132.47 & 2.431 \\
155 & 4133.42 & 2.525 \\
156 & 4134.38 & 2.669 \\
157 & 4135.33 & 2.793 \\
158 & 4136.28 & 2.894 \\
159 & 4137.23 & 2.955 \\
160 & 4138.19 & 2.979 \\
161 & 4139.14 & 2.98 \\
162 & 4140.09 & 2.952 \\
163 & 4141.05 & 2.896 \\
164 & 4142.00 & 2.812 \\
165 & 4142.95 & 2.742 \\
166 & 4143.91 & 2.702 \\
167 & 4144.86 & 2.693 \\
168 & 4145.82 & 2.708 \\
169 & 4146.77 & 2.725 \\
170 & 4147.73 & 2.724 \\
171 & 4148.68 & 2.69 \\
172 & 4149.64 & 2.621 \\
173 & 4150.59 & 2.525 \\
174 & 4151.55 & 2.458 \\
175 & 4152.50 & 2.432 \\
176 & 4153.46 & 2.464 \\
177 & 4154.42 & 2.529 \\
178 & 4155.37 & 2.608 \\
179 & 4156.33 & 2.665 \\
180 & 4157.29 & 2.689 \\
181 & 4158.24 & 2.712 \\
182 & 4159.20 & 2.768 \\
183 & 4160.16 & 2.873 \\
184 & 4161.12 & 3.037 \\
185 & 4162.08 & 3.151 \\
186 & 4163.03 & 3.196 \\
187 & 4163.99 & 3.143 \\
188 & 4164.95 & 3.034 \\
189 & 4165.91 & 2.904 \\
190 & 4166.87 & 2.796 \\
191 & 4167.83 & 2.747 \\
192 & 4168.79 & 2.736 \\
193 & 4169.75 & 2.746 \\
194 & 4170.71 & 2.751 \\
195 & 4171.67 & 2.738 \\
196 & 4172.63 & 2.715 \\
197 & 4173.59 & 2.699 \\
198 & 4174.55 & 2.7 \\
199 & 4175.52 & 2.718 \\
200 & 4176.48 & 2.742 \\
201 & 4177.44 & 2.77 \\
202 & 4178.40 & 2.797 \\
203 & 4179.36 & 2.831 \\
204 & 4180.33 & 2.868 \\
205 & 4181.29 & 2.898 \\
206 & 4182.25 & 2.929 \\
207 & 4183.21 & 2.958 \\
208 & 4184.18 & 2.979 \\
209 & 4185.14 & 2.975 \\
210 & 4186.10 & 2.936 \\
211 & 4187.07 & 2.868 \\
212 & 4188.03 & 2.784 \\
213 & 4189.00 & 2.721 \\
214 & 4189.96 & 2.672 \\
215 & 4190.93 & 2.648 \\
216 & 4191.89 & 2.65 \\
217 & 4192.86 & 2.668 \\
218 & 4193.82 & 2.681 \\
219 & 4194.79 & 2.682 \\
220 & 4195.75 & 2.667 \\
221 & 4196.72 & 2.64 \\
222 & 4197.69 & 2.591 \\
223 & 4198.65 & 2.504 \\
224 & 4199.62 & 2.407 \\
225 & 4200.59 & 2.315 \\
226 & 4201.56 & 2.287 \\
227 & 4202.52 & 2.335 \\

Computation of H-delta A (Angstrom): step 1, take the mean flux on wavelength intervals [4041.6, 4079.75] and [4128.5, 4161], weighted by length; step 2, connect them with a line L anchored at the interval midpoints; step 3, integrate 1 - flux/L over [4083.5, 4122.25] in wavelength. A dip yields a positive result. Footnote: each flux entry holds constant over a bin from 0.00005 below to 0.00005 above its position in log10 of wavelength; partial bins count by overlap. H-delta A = 3.0 Angstrom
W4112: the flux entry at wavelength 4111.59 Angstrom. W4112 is 2.561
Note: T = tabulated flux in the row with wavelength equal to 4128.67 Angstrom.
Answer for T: 2.66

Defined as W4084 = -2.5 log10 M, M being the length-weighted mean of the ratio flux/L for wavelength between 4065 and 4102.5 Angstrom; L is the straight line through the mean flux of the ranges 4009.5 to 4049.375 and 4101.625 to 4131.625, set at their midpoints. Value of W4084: 0.05 mag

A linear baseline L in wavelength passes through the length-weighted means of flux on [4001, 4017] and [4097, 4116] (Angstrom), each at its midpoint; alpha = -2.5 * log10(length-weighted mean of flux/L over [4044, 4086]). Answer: -0.07 mag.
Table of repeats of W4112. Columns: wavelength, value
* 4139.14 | 2.98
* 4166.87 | 2.796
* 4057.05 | 2.405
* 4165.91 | 2.904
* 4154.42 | 2.529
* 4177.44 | 2.77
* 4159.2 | 2.768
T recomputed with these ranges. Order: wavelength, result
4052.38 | 2.714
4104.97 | 2.154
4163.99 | 3.143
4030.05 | 2.614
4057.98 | 2.491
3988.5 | 2.377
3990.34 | 2.494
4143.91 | 2.702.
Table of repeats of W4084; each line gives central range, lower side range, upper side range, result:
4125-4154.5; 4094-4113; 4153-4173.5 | -0.052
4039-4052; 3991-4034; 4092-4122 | -0.072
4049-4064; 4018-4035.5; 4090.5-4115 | -0.015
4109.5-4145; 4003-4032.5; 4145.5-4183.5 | 0.032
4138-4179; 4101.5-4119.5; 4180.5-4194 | -0.045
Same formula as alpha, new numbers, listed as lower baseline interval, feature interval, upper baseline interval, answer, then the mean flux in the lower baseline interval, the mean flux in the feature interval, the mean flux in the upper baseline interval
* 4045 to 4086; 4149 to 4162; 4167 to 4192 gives 0.038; 2.61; 2.66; 2.79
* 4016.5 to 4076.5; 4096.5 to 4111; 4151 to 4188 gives 0.285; 2.69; 2.11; 2.8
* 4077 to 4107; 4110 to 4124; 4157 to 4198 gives -0.028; 2.43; 2.61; 2.81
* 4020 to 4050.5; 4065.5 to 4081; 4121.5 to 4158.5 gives 0.067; 2.74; 2.56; 2.7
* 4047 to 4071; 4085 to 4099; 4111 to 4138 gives 0.020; 2.59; 2.58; 2.66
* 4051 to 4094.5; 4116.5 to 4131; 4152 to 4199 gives 0.002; 2.62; 2.69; 2.78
